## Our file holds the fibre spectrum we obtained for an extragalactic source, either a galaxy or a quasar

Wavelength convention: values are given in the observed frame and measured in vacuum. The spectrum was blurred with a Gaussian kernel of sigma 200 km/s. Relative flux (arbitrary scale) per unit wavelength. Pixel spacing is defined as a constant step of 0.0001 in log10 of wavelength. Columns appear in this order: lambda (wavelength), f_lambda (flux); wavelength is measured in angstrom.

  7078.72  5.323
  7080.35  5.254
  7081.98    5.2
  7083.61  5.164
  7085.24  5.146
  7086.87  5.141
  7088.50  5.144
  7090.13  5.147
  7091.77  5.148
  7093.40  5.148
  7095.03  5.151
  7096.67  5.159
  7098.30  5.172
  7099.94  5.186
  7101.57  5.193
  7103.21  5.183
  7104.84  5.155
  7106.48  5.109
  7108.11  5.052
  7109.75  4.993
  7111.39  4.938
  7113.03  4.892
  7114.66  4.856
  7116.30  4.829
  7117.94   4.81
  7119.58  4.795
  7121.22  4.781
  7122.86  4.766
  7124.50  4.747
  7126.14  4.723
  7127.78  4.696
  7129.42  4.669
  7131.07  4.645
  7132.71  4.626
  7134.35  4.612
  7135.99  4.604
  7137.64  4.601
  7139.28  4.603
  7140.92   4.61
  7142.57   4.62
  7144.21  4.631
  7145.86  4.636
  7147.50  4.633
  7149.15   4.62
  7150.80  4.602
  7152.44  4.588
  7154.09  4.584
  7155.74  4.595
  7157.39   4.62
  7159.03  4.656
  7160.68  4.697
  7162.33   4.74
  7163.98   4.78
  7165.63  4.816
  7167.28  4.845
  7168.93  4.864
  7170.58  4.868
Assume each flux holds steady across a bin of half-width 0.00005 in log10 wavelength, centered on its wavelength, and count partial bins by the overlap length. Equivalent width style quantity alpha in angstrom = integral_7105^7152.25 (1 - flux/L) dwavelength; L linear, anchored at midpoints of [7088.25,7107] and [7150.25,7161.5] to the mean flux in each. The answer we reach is 1.27 angstrom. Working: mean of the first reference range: 5.16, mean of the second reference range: 4.62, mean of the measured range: 4.74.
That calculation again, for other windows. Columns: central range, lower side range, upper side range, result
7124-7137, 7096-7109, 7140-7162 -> 0.50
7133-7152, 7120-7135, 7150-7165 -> 0.25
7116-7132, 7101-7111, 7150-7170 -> 0.73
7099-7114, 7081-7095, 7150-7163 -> -0.17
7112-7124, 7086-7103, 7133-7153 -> 0.19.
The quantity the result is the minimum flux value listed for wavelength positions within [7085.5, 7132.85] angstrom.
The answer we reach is 4.626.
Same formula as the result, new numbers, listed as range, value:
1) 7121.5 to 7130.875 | 4.669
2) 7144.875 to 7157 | 4.584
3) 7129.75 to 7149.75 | 4.601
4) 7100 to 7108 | 5.109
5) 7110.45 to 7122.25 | 4.781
